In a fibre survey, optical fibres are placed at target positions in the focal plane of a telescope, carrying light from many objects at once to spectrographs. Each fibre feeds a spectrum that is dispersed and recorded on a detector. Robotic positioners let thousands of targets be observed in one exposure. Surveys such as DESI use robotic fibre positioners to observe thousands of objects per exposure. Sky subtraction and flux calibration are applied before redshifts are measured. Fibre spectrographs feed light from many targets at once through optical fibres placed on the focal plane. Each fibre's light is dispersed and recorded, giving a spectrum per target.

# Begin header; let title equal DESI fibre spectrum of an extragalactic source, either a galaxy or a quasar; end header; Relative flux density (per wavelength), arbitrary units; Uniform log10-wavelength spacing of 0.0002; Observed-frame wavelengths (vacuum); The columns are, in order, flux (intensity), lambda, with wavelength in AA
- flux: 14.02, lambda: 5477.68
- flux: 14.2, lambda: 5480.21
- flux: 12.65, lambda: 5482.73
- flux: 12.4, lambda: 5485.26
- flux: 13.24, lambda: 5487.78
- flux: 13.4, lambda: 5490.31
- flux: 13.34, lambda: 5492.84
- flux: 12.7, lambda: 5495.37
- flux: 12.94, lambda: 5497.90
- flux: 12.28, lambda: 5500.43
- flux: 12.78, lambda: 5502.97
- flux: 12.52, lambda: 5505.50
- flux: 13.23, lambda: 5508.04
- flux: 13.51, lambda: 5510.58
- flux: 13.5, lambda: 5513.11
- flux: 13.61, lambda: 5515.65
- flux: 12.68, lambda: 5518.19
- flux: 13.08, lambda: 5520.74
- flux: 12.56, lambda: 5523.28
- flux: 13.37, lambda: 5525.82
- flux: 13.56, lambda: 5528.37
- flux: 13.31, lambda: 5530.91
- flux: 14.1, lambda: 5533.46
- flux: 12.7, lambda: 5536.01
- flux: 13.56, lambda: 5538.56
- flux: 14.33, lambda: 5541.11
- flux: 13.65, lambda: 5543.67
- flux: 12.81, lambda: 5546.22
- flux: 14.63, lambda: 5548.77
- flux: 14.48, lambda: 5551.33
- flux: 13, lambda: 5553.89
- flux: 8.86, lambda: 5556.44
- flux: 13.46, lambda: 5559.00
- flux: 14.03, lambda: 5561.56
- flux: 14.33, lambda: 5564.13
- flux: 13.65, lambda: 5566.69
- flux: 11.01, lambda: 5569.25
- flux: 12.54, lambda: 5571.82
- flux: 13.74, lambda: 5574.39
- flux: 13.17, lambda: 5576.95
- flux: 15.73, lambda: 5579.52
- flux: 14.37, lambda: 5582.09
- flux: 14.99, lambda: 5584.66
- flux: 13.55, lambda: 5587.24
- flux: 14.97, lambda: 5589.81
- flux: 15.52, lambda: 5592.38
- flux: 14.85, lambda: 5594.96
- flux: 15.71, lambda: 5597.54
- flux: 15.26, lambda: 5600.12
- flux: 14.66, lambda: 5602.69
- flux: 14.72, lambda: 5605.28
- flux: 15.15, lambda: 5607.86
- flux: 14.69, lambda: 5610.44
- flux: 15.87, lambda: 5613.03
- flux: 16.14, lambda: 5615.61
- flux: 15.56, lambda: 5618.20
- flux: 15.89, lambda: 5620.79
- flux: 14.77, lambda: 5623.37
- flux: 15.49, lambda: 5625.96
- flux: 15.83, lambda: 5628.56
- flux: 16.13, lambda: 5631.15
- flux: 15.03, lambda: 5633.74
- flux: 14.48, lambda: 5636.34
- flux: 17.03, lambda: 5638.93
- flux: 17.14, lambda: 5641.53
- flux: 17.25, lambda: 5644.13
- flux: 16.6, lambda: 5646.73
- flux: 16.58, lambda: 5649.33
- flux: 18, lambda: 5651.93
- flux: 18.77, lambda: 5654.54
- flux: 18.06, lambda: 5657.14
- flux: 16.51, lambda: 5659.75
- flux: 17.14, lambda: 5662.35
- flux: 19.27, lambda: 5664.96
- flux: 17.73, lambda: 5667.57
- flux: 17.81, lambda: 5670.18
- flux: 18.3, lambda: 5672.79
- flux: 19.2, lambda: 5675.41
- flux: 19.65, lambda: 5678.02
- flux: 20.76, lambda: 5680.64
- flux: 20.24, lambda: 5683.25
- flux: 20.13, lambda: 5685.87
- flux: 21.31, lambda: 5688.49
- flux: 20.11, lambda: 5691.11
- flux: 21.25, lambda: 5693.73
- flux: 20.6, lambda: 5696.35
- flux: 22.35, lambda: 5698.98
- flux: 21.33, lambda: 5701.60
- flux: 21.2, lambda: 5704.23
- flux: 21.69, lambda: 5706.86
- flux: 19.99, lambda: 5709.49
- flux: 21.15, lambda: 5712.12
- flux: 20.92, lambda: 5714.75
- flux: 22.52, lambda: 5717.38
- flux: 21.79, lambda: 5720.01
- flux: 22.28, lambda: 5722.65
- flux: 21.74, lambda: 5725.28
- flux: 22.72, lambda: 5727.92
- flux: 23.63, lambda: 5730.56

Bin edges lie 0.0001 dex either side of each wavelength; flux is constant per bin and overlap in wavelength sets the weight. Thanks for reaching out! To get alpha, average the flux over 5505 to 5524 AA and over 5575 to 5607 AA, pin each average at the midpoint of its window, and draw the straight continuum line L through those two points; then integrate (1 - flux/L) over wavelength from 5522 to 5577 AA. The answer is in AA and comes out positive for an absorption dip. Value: 2.56 AA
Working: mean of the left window 13.1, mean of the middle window 13.2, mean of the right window 14.8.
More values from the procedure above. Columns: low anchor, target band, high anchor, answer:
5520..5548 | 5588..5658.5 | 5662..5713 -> 5.6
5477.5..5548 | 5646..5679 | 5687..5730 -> 2.6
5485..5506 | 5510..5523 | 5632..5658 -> 0.2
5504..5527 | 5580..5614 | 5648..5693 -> 2.4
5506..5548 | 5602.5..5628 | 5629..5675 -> 1.1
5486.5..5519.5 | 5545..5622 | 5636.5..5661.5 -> 5.6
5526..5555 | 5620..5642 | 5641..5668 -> 1.4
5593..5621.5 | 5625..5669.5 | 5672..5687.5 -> 2.2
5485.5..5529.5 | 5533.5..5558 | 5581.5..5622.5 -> 1.3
